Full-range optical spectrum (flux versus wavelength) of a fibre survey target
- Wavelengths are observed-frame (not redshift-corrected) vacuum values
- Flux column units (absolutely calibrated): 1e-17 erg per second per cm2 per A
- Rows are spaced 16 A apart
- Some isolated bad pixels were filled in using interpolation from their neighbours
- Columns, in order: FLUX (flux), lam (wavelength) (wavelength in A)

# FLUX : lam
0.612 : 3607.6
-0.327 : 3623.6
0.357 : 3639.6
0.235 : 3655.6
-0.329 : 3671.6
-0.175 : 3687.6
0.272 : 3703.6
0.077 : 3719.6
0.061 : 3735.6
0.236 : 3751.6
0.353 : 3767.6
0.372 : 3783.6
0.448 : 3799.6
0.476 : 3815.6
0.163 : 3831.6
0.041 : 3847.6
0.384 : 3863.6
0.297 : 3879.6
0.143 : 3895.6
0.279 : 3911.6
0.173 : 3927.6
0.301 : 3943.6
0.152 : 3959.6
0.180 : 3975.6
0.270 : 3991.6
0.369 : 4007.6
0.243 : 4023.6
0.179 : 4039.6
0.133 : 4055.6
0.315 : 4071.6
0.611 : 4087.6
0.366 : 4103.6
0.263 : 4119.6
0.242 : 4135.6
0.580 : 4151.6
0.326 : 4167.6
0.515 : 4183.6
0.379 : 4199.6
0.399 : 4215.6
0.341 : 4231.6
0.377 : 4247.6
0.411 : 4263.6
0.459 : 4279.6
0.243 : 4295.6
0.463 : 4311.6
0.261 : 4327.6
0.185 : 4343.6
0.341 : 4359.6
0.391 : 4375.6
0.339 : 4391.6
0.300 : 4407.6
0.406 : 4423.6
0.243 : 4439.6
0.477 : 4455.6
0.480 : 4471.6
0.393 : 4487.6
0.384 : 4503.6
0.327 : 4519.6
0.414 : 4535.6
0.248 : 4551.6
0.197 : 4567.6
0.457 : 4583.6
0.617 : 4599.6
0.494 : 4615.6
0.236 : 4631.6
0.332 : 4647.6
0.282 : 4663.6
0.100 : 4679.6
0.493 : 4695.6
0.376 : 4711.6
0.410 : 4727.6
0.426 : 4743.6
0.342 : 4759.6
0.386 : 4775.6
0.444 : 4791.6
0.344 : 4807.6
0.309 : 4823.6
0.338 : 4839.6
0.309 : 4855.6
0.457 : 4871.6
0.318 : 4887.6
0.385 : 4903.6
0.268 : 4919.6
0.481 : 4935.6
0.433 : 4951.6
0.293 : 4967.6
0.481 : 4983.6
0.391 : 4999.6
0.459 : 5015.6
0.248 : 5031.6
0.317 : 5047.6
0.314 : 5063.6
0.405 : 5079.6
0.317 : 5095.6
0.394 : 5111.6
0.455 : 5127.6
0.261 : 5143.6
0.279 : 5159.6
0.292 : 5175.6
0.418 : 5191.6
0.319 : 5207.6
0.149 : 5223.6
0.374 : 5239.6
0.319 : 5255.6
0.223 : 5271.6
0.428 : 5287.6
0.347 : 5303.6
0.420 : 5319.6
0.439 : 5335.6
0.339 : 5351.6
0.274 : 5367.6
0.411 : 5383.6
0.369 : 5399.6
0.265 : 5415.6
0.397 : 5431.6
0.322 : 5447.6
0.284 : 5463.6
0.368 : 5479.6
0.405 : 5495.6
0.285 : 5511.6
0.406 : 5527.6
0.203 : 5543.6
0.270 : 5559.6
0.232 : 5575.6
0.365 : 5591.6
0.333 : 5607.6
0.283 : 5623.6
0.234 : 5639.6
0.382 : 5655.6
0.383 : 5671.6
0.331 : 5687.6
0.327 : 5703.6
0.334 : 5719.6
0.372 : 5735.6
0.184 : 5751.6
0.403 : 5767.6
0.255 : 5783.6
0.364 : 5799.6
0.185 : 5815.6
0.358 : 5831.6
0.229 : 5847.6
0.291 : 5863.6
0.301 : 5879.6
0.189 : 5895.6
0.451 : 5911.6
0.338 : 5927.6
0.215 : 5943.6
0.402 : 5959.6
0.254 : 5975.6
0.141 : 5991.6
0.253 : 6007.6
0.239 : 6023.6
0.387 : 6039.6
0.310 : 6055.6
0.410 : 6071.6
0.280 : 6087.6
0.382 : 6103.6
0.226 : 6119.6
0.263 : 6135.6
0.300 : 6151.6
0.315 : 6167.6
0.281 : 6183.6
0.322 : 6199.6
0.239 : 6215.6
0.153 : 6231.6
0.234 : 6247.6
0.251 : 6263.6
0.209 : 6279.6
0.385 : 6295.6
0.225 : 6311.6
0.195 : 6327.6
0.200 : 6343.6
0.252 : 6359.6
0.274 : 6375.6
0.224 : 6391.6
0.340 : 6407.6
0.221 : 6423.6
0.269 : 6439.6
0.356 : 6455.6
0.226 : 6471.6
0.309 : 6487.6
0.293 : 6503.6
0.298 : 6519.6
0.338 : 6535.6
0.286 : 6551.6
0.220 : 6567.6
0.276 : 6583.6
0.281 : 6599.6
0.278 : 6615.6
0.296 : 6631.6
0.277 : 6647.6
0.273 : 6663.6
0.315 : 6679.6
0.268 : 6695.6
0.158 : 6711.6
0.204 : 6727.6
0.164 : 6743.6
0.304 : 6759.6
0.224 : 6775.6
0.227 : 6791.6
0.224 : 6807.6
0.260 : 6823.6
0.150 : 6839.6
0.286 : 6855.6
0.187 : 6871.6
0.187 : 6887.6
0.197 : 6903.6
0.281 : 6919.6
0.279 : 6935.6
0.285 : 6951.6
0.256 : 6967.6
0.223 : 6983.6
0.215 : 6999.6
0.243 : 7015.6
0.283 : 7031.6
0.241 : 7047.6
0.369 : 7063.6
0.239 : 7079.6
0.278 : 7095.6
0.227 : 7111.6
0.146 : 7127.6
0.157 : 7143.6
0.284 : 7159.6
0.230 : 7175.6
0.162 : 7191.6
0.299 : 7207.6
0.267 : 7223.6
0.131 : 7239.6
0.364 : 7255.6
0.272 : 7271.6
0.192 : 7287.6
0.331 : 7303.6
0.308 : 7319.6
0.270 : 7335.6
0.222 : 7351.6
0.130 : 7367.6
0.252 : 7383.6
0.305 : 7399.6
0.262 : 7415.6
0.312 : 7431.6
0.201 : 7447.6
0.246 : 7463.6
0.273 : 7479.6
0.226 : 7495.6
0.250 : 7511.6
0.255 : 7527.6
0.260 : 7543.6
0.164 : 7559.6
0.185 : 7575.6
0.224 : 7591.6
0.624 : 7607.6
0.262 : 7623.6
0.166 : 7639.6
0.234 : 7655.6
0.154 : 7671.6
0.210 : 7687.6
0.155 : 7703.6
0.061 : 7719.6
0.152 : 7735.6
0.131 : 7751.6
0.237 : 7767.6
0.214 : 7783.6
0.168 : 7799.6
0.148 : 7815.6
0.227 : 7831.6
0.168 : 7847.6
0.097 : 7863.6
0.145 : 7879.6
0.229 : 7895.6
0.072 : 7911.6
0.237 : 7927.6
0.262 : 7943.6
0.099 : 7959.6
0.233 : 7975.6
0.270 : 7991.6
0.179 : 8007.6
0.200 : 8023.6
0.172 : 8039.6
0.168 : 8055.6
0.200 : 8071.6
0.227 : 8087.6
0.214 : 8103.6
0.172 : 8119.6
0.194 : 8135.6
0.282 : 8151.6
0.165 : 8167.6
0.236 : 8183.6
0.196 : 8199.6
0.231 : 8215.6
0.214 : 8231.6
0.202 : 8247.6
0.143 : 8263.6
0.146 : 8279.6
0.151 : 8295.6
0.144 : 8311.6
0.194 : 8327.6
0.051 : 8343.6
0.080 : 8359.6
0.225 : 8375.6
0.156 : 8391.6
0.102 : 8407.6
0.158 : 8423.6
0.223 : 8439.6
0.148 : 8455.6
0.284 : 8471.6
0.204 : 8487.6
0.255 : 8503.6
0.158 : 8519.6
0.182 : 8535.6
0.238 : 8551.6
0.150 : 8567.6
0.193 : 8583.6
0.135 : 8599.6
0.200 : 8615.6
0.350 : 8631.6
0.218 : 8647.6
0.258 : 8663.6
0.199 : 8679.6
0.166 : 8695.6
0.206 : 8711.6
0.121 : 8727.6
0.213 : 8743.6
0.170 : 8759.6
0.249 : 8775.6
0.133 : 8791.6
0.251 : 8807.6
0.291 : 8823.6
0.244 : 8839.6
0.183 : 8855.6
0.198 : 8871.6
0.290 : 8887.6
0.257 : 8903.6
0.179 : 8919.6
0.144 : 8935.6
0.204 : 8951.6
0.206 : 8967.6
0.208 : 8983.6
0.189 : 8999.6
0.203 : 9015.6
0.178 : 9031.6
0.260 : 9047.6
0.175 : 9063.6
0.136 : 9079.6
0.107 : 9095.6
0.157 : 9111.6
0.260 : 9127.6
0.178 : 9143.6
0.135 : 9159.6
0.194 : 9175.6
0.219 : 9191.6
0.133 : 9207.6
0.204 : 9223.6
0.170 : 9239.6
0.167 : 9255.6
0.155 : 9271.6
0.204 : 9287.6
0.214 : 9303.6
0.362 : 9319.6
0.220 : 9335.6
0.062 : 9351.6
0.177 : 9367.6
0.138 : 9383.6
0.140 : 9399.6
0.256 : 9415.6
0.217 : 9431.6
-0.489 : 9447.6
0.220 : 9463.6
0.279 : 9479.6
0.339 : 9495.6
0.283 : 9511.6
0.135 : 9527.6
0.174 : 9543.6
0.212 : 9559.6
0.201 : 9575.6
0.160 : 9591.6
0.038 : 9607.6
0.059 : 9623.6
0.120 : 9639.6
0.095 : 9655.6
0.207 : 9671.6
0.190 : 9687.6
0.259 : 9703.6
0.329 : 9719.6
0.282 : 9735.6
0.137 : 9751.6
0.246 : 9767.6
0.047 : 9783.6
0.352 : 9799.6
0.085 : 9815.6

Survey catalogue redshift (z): 0.08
